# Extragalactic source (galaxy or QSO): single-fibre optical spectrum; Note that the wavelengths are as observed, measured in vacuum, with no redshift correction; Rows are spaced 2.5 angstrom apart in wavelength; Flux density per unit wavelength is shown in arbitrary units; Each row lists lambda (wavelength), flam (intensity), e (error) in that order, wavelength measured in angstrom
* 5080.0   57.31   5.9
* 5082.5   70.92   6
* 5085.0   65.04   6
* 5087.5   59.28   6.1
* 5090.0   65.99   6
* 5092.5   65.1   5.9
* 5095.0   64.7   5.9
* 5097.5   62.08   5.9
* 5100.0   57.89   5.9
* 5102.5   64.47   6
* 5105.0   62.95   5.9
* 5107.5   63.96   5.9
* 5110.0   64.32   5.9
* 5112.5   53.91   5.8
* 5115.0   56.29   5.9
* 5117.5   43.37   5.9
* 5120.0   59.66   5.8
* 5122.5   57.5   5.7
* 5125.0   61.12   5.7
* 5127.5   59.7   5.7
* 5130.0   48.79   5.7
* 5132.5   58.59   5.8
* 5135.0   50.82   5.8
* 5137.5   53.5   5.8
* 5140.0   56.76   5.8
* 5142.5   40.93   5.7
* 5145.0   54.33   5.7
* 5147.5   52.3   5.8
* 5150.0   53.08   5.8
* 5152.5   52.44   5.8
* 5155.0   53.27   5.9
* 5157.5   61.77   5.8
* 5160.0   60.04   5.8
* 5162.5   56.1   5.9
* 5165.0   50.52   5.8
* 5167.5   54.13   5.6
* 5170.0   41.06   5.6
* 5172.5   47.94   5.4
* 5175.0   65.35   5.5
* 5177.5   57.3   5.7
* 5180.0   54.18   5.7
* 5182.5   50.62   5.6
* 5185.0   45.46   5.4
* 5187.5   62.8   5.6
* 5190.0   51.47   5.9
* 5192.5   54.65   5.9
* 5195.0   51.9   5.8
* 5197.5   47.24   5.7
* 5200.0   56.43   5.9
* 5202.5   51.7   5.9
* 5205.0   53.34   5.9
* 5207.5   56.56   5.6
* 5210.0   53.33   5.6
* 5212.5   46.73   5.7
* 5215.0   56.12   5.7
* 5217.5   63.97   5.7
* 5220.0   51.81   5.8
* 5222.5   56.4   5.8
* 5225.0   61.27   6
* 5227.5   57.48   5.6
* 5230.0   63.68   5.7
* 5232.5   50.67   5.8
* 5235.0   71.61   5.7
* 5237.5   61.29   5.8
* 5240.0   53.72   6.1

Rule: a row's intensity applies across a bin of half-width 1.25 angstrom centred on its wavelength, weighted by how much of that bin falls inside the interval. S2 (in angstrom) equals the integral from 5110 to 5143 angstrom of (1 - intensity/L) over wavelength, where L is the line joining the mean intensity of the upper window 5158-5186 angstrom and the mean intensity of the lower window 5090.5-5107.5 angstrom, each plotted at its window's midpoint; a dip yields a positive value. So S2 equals 2.7 angstrom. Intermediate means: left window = 63.1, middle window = 54.6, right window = 53.3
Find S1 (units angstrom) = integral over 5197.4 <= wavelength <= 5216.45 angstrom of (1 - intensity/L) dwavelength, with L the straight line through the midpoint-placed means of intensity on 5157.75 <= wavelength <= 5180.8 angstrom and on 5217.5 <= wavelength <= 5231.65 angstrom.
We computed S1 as 1.3 angstrom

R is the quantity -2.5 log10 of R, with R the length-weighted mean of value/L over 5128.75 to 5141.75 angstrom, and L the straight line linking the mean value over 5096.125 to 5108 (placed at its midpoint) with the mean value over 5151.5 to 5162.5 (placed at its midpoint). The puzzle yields 0.11 mag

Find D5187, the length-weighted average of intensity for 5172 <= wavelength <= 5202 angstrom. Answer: 53.9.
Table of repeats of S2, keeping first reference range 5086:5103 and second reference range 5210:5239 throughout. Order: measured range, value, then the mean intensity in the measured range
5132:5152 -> 2.9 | 52.3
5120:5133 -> 0.9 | 57.3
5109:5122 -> 1.4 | 55.5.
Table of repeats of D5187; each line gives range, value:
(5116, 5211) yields 53.7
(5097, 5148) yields 56.3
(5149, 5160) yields 55.7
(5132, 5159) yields 53.4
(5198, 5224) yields 54.5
